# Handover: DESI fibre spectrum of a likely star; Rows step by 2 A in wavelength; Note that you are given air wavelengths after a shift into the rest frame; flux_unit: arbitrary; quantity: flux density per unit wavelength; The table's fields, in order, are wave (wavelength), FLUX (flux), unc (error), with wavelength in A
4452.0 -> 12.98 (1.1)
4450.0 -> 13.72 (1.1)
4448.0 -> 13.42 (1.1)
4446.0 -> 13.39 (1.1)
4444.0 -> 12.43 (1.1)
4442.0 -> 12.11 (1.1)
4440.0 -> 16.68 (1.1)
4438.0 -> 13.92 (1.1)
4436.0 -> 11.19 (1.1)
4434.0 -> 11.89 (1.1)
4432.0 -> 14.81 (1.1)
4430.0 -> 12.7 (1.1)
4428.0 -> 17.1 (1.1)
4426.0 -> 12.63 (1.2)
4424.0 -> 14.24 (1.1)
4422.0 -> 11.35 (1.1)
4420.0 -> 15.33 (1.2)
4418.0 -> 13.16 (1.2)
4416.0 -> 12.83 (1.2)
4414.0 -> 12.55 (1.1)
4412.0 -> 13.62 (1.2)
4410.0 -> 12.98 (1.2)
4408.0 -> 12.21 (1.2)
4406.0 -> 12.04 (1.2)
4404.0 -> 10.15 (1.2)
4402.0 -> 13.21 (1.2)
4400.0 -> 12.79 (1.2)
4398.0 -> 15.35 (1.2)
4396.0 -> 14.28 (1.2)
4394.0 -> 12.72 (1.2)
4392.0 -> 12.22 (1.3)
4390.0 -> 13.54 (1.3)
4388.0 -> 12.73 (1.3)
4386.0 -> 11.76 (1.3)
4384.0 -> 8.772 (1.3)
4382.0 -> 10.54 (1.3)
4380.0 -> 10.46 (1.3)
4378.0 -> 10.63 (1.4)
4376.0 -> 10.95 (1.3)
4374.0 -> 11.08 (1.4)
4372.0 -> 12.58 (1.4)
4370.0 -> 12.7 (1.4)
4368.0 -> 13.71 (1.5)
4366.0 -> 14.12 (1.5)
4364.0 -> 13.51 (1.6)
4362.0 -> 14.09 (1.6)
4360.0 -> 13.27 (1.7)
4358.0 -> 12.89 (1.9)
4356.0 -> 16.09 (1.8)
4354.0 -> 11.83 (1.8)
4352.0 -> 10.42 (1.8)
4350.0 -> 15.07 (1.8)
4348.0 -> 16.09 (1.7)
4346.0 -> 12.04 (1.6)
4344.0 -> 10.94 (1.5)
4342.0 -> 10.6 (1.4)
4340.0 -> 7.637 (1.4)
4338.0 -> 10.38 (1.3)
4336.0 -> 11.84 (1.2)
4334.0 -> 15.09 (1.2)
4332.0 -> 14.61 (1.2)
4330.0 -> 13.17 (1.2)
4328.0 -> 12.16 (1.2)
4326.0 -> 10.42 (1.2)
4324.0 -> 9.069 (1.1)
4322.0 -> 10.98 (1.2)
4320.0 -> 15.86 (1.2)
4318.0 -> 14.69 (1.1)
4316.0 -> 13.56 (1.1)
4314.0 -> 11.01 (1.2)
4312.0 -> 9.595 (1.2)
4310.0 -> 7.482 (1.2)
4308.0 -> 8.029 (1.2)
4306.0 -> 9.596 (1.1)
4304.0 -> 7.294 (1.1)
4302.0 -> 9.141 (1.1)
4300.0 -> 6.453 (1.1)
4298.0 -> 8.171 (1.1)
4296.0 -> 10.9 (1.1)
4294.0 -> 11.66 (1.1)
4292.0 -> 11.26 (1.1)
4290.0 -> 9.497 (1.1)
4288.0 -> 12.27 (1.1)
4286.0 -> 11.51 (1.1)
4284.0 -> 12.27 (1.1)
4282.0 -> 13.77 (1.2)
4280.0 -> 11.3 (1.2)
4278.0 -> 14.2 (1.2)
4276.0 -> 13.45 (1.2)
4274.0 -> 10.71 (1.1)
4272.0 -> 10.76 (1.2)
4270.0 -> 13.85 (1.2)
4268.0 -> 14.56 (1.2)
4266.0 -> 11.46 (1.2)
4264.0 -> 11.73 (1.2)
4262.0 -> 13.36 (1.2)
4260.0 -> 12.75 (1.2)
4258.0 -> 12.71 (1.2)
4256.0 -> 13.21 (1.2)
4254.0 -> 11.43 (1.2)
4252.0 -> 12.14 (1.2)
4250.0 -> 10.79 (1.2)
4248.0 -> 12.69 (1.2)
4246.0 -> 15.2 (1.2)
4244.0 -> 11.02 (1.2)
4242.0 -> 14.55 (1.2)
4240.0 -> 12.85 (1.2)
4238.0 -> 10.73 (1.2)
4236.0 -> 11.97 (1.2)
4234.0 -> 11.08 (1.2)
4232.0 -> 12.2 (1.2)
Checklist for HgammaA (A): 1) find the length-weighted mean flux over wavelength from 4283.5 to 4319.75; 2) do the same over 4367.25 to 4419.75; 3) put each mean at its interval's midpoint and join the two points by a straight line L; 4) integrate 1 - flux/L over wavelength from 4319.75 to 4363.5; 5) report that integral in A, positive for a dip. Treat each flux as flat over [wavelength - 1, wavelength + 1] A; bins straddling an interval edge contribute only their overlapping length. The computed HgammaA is -4.8 A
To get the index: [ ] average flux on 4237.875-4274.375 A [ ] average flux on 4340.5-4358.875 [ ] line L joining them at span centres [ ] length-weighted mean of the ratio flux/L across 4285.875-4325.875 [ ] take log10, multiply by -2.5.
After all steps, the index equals 0.21 mag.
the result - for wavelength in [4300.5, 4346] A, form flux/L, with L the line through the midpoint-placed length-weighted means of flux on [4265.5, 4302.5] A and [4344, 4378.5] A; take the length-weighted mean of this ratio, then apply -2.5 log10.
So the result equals 0.11 mag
